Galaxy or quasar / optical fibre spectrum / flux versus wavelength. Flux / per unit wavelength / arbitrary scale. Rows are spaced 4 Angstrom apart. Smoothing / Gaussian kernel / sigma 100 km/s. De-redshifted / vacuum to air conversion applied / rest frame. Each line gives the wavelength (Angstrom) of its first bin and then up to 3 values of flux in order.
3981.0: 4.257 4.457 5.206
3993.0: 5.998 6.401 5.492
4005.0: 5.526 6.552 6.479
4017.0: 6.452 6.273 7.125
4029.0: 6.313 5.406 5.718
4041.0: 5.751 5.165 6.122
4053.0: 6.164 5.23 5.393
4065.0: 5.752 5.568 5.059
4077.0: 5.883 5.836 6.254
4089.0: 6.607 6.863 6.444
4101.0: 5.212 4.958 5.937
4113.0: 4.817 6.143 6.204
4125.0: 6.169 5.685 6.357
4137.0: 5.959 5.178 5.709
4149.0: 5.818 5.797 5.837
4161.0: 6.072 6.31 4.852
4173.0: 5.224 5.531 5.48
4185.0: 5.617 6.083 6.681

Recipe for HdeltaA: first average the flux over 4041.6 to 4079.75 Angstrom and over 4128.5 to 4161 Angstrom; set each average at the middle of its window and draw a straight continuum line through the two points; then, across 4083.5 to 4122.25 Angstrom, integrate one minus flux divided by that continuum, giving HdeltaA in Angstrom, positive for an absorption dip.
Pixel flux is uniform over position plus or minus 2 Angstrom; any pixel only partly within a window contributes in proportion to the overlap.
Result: -1.5 Angstrom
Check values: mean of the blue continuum 5.6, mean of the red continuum 5.81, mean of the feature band 5.93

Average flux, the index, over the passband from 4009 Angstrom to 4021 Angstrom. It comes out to 6.45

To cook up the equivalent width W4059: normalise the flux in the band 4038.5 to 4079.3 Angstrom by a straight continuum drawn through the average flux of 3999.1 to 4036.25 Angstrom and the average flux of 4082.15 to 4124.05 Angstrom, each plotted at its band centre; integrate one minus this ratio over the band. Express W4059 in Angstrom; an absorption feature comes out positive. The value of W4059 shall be 3.0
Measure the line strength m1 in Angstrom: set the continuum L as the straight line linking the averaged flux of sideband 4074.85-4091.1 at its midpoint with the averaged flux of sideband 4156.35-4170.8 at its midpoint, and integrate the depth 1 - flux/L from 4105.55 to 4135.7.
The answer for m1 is 0.55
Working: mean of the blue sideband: 6.14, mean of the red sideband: 5.77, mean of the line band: 5.86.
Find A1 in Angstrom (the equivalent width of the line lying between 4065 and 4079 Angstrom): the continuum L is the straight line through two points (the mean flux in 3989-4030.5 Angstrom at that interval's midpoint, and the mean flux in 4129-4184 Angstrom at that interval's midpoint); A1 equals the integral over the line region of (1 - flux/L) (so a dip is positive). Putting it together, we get 1.1 Angstrom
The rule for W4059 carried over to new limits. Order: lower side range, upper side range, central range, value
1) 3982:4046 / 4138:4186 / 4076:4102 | -2.0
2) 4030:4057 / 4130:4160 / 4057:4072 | 0.6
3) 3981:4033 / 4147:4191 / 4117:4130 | -0.7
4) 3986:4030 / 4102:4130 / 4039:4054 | 0.5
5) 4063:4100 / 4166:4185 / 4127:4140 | -0.7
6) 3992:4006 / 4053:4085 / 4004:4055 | -2.9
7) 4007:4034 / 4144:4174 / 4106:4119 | 0.8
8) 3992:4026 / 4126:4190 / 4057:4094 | 0.9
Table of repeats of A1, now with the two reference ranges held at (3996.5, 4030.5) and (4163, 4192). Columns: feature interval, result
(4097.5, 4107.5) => 1.0 Angstrom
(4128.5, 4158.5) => -0.2 Angstrom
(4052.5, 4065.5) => 1.2 Angstrom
